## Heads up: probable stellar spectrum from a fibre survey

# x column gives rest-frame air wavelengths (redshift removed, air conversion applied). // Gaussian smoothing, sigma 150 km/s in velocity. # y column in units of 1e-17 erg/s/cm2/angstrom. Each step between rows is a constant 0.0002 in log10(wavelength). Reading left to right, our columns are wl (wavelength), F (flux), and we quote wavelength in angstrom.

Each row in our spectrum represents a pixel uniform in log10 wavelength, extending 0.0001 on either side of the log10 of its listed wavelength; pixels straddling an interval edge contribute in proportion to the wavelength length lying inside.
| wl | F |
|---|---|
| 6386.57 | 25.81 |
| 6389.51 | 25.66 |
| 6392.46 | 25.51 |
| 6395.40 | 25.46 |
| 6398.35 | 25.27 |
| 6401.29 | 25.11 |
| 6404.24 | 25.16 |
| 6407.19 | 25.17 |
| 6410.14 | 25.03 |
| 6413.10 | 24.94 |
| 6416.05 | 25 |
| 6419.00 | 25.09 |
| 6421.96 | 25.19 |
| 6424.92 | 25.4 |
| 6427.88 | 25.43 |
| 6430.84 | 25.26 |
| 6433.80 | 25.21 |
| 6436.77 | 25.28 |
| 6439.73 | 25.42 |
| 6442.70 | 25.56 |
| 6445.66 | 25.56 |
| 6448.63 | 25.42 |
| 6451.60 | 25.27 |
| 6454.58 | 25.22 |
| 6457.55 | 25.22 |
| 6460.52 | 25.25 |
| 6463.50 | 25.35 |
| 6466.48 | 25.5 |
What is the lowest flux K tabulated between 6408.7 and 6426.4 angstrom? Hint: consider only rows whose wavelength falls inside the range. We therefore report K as 24.94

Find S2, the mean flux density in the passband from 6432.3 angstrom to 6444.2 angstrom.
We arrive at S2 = 25.4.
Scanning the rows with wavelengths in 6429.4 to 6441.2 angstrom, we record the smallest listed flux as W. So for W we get 25.21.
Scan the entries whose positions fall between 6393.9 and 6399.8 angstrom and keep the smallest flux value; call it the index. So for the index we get 25.27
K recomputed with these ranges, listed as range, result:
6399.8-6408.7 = 25.11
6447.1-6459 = 25.22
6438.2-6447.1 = 25.42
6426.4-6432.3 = 25.26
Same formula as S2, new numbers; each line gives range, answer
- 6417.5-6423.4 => 25.1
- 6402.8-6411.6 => 25.1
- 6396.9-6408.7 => 25.2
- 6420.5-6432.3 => 25.3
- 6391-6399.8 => 25.4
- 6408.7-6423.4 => 25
